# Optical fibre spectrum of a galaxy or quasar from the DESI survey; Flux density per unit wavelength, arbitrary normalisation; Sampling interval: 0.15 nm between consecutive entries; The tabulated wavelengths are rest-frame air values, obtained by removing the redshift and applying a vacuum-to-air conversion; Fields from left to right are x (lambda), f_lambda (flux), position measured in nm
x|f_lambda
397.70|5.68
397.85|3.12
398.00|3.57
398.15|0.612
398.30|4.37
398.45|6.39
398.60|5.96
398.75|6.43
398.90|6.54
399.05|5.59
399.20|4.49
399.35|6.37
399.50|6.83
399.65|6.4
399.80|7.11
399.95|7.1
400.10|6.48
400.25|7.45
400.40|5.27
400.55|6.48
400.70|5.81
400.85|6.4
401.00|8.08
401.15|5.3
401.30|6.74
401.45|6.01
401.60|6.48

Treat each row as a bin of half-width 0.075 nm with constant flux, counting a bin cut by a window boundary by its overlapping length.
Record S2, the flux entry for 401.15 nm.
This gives 5.3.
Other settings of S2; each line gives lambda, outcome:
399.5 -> 6.83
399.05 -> 5.59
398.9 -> 6.54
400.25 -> 7.45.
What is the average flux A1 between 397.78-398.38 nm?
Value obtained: 2.95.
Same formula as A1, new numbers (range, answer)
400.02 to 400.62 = 6.43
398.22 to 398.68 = 5.53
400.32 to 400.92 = 6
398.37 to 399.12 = 6.17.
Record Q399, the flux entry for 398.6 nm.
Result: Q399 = 5.96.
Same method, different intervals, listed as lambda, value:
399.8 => 7.11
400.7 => 5.81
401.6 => 6.48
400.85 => 6.4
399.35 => 6.37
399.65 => 6.4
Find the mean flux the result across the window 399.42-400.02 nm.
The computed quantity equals 6.85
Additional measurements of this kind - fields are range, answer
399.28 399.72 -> 6.54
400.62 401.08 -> 6.74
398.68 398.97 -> 6.49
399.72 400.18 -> 6.9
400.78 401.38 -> 6.63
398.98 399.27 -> 5.04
